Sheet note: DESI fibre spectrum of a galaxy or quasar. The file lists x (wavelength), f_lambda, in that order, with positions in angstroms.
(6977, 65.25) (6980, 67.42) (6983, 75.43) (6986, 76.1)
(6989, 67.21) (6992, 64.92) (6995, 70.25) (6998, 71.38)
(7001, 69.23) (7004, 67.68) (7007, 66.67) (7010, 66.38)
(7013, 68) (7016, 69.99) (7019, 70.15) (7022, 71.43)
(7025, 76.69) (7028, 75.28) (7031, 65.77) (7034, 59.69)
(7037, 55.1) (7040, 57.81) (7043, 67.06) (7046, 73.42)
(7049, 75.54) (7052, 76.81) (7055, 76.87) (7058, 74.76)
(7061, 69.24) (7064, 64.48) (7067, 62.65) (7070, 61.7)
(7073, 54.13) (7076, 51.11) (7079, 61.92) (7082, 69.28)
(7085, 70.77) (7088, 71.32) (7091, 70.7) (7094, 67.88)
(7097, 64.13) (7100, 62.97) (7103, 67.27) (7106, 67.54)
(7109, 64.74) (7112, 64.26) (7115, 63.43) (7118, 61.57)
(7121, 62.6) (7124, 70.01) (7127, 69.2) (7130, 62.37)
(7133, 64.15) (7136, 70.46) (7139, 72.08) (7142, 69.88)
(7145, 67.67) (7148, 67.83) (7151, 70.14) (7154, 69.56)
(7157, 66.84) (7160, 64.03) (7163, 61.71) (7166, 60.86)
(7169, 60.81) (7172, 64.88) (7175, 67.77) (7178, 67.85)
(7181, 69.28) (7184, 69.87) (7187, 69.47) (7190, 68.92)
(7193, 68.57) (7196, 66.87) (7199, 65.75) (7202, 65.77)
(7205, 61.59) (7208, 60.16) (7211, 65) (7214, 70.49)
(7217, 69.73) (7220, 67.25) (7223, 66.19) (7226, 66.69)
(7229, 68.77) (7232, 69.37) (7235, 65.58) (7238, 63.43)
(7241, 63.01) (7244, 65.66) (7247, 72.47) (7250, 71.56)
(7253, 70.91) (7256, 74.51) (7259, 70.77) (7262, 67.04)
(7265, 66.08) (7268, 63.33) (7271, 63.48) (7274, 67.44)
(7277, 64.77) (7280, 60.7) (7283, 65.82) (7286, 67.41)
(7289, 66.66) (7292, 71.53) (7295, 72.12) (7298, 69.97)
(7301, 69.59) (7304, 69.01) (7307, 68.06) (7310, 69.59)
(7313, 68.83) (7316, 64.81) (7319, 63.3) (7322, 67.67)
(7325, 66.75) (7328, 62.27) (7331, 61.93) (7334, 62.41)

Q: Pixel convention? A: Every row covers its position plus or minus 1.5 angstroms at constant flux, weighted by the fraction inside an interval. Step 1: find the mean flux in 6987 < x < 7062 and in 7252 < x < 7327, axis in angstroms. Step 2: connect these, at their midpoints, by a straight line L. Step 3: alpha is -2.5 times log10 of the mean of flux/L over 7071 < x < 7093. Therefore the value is 0.075 mag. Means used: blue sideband 69.1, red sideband 67.5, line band 64.2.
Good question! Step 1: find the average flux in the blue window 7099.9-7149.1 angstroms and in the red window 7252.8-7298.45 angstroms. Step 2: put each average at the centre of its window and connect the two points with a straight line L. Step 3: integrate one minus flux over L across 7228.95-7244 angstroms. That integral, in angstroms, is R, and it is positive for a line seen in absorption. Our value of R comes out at 0.3 angstroms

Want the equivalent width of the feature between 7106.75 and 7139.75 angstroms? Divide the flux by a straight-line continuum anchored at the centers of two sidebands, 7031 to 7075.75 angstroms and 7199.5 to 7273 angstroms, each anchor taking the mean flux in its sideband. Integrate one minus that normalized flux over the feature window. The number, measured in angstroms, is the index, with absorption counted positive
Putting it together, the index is 0.3 angstroms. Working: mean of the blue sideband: 65.9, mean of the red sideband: 67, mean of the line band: 65.8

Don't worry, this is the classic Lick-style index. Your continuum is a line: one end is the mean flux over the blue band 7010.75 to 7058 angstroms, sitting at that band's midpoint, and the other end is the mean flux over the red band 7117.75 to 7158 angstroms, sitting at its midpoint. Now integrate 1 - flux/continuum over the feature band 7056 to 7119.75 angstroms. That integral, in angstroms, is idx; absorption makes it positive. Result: 3.2 angstroms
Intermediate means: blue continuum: 69.4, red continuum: 67.6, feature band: 65.1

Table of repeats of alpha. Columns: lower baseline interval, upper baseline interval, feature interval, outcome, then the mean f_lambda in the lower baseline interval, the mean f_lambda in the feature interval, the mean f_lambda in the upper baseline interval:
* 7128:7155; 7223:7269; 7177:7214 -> 0.02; 68.2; 66.7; 67.9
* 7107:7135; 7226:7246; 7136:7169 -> -0.03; 64.9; 66.9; 66.2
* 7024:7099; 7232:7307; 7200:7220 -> 0.03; 66.9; 65.6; 67.7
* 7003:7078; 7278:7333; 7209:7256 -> -0.01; 67.1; 67.9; 66.9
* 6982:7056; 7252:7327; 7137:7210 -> 0.03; 69.3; 66.6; 67.5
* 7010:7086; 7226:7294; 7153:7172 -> 0.06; 67.1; 63.9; 67.3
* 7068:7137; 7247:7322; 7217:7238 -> 0.00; 64.9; 67.2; 67.9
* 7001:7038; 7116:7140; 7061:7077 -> 0.12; 68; 60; 66.4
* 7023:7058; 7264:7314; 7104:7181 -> 0.04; 69.4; 66.2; 67.3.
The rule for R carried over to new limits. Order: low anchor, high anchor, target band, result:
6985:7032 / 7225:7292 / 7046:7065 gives -1.1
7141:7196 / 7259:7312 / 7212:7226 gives -0.2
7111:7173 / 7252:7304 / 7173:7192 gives -0.6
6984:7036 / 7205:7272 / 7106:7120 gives 0.9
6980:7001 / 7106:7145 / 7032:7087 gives 2.1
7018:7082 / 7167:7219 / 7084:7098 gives -0.5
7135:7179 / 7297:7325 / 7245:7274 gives -0.6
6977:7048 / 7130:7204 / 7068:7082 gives 1.9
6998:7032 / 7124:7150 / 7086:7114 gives 0.8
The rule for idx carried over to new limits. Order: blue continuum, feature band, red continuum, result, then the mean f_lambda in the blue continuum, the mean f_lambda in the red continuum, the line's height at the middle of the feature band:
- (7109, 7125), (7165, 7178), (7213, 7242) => 0.3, 64.2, 67.1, 65.6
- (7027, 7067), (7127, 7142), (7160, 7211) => -0.3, 68.3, 65.6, 66.6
